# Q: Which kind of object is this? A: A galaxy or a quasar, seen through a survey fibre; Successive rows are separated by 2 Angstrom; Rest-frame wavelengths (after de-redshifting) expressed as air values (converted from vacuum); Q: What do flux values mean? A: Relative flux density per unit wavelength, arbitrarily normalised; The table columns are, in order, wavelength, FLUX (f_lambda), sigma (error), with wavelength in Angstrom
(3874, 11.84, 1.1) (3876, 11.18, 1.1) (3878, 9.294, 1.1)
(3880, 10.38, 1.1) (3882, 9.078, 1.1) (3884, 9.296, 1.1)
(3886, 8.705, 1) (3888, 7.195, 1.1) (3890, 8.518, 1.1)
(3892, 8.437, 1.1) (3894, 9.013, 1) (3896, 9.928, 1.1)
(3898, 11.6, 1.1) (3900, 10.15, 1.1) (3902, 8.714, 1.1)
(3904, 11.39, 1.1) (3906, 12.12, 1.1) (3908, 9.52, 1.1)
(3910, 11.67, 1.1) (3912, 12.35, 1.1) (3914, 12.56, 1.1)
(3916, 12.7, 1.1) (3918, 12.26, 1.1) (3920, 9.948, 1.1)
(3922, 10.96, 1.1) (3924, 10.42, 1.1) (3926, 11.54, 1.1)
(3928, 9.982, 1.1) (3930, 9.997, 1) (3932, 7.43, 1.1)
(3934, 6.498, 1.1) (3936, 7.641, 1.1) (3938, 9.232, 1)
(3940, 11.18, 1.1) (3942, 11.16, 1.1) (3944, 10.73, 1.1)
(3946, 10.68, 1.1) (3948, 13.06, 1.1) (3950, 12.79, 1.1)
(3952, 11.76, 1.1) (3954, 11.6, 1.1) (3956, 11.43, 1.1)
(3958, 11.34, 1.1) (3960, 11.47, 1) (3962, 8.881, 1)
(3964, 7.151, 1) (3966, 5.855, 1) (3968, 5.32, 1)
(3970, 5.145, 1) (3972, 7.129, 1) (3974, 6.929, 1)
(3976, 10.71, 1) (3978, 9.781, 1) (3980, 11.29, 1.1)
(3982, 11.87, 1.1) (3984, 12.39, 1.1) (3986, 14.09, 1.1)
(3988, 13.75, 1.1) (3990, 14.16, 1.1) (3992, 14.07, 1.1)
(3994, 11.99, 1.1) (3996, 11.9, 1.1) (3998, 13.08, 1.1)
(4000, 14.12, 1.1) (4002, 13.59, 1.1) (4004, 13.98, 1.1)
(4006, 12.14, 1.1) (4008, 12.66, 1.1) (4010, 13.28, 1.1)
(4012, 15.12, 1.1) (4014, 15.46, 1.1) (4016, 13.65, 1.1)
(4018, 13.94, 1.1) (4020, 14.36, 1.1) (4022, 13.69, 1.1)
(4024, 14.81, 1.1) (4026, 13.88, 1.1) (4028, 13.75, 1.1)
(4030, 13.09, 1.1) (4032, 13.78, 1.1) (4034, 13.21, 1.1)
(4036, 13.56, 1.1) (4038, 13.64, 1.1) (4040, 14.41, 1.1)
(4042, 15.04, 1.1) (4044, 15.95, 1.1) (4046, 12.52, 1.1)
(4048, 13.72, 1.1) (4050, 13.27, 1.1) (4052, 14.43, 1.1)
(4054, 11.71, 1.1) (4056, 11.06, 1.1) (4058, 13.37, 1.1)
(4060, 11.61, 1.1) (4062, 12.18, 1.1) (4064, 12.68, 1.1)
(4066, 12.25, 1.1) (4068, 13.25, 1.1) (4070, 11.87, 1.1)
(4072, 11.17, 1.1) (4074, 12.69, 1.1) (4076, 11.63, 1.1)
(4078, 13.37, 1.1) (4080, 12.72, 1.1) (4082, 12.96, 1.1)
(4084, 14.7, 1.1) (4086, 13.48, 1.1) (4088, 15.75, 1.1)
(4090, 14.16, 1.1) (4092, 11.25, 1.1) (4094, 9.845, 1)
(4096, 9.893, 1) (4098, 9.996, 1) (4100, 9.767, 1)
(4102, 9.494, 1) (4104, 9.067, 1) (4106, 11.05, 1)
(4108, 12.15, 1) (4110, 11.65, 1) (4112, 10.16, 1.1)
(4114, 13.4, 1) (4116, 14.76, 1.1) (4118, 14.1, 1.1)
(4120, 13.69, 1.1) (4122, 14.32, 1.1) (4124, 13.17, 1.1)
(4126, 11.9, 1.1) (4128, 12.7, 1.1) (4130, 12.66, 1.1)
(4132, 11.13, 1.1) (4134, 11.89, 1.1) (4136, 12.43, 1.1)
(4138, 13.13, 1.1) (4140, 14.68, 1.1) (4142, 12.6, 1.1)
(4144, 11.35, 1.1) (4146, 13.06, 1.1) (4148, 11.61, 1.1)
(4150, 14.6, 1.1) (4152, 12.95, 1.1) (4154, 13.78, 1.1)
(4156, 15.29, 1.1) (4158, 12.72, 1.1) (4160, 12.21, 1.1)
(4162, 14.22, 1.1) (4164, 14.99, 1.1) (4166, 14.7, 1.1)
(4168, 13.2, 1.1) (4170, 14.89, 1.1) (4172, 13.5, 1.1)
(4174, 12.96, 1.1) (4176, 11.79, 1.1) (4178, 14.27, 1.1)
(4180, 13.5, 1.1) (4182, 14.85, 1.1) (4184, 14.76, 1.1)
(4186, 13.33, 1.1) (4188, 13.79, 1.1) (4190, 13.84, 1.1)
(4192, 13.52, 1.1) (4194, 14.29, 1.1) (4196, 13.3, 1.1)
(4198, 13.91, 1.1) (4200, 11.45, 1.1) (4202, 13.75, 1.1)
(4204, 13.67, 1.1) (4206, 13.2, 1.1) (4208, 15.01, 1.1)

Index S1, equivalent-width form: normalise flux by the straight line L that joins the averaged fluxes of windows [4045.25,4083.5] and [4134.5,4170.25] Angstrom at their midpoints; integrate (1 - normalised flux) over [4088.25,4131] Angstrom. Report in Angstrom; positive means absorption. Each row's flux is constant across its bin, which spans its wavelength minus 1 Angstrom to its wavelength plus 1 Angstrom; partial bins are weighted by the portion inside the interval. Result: 3.6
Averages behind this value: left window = 12.6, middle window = 11.9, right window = 13.4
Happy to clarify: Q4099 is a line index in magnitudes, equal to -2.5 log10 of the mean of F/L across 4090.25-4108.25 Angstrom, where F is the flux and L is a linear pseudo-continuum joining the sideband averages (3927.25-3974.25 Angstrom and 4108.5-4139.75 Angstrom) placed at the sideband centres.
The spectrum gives 0.18 mag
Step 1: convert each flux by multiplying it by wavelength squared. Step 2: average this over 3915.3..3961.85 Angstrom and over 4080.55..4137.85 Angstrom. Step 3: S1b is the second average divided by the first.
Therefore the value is 1.25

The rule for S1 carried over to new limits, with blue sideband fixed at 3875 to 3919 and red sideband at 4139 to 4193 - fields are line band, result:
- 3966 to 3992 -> 2.57 Angstrom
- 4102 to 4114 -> 1.82 Angstrom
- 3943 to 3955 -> -0.94 Angstrom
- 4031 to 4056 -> -3.28 Angstrom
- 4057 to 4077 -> 0.16 Angstrom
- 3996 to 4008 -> -1.69 Angstrom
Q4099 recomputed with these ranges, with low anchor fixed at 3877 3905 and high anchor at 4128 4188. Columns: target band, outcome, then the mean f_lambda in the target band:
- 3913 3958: -0.069 mag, 10.7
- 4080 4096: -0.054 mag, 12.9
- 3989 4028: -0.223 mag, 13.7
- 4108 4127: -0.019 mag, 13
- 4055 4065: -0.025 mag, 12.2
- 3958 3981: 0.263 mag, 8.29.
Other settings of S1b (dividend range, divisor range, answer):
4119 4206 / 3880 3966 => 1.47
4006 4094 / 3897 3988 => 1.36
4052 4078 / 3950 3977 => 1.44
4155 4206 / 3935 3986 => 1.54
